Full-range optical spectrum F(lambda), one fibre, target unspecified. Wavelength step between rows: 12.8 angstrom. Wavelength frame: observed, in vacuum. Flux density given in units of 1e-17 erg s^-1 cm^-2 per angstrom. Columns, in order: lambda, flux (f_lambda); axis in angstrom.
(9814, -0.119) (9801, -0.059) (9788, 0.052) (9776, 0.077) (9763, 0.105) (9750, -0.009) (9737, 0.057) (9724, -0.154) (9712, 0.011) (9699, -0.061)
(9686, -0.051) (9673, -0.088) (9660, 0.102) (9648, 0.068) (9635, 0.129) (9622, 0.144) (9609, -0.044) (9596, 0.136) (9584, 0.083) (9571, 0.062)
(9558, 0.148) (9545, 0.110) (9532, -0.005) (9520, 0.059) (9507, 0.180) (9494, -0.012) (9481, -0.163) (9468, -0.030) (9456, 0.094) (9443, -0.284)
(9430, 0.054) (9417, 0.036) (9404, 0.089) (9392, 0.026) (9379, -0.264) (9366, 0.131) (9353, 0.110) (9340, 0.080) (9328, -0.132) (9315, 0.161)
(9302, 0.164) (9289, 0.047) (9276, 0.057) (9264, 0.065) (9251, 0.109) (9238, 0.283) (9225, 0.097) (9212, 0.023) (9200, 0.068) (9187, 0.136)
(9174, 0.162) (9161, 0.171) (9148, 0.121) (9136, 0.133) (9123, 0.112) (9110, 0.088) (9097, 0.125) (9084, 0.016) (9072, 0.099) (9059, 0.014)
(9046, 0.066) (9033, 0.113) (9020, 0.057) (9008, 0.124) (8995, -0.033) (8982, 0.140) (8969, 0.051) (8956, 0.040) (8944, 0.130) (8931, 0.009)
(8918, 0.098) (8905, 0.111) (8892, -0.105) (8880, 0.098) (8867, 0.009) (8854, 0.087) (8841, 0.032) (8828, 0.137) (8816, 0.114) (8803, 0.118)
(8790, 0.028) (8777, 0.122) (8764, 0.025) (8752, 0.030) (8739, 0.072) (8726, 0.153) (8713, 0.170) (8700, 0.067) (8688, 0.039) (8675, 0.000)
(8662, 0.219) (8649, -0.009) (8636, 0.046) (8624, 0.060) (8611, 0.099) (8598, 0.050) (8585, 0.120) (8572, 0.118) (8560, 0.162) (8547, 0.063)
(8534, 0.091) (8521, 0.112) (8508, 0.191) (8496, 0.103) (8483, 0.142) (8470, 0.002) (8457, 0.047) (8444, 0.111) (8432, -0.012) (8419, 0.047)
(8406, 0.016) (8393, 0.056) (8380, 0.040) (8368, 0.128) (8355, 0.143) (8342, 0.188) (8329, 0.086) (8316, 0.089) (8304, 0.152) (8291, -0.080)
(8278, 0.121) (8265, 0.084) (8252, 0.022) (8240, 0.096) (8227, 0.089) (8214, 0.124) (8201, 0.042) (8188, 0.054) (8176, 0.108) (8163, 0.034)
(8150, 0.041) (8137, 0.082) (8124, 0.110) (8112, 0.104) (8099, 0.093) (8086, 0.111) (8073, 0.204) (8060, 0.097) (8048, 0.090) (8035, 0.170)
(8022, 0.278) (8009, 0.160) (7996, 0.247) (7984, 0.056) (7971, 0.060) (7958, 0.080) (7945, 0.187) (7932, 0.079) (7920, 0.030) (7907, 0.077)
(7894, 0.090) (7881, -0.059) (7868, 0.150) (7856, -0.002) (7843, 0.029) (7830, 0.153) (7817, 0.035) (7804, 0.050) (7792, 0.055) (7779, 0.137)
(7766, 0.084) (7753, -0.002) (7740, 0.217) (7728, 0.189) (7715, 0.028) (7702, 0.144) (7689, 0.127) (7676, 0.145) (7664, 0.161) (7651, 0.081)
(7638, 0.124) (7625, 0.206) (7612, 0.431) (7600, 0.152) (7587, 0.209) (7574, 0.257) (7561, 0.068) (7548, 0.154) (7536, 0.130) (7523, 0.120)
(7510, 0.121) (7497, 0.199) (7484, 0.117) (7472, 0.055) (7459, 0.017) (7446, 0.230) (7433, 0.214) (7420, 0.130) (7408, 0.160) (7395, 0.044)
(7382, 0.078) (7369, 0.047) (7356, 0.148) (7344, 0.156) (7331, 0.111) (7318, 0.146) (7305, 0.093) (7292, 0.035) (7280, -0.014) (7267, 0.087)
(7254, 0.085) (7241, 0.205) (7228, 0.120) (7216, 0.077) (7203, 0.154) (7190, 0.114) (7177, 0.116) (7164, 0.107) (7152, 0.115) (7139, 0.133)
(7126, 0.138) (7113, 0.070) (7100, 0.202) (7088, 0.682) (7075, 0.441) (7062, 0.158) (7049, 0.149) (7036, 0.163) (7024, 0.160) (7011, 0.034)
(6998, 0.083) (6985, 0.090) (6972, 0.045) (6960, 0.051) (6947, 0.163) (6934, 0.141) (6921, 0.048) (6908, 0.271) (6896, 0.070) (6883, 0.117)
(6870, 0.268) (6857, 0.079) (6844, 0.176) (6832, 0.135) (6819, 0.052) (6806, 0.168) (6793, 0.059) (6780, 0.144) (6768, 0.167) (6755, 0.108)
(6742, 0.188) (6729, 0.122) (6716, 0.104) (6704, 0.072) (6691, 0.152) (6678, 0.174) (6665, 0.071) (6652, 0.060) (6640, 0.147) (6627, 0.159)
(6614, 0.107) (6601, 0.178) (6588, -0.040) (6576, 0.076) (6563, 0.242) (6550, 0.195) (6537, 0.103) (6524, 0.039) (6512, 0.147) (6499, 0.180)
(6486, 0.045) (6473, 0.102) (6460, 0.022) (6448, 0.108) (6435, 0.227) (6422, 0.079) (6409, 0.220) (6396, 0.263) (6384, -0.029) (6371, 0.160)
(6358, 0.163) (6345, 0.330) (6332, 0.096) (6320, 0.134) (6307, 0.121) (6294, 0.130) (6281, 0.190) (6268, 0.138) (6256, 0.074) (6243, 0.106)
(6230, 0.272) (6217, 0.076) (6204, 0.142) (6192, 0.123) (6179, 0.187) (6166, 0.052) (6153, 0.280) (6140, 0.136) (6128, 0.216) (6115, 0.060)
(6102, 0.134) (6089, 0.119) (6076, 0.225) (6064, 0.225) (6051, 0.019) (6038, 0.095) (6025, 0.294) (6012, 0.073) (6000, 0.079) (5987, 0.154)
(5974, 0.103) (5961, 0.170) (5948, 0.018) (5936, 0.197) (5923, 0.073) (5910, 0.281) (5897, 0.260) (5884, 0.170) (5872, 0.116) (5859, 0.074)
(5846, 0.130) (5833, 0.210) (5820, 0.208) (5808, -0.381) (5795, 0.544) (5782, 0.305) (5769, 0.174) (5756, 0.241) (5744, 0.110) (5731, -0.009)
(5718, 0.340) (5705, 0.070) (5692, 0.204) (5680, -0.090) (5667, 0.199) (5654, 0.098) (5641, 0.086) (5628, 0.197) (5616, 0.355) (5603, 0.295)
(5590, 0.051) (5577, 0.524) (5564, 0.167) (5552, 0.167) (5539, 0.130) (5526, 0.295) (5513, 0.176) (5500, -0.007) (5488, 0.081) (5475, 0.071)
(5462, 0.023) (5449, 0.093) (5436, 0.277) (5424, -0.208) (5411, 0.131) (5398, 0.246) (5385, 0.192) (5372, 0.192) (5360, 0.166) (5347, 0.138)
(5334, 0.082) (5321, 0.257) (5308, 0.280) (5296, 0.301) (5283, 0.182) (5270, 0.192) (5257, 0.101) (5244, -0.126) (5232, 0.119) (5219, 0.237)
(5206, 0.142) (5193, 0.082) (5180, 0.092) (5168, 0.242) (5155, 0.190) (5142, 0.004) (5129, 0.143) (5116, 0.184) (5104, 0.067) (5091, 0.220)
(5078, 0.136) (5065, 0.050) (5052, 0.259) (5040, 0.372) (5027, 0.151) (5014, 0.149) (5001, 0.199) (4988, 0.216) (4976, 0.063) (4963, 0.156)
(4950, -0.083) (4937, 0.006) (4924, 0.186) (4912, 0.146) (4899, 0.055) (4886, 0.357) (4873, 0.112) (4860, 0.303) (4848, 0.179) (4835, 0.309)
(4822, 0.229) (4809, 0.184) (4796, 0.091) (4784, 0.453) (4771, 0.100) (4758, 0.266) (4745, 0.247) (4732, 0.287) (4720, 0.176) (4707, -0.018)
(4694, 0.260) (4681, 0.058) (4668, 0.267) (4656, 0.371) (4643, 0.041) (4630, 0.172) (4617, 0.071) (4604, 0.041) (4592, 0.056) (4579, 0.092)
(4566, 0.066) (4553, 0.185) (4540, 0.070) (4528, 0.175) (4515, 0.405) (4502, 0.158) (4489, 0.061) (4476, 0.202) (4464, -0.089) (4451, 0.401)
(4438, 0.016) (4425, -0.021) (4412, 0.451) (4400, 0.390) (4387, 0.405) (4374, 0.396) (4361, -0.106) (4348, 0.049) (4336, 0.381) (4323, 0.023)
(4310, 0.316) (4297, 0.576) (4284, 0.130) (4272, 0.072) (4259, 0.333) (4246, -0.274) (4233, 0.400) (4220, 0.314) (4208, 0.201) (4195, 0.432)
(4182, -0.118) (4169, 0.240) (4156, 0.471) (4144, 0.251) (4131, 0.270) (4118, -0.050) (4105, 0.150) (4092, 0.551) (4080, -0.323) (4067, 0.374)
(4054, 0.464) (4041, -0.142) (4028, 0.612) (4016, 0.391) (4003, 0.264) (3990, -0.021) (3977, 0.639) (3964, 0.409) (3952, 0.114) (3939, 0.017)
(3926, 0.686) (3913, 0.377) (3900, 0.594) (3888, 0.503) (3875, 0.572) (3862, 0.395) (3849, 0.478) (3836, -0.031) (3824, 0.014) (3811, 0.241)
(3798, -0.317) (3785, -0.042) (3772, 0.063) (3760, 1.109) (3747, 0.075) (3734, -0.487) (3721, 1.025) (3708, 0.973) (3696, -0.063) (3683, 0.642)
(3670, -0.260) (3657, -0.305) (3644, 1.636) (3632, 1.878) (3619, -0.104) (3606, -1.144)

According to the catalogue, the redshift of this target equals 0.90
